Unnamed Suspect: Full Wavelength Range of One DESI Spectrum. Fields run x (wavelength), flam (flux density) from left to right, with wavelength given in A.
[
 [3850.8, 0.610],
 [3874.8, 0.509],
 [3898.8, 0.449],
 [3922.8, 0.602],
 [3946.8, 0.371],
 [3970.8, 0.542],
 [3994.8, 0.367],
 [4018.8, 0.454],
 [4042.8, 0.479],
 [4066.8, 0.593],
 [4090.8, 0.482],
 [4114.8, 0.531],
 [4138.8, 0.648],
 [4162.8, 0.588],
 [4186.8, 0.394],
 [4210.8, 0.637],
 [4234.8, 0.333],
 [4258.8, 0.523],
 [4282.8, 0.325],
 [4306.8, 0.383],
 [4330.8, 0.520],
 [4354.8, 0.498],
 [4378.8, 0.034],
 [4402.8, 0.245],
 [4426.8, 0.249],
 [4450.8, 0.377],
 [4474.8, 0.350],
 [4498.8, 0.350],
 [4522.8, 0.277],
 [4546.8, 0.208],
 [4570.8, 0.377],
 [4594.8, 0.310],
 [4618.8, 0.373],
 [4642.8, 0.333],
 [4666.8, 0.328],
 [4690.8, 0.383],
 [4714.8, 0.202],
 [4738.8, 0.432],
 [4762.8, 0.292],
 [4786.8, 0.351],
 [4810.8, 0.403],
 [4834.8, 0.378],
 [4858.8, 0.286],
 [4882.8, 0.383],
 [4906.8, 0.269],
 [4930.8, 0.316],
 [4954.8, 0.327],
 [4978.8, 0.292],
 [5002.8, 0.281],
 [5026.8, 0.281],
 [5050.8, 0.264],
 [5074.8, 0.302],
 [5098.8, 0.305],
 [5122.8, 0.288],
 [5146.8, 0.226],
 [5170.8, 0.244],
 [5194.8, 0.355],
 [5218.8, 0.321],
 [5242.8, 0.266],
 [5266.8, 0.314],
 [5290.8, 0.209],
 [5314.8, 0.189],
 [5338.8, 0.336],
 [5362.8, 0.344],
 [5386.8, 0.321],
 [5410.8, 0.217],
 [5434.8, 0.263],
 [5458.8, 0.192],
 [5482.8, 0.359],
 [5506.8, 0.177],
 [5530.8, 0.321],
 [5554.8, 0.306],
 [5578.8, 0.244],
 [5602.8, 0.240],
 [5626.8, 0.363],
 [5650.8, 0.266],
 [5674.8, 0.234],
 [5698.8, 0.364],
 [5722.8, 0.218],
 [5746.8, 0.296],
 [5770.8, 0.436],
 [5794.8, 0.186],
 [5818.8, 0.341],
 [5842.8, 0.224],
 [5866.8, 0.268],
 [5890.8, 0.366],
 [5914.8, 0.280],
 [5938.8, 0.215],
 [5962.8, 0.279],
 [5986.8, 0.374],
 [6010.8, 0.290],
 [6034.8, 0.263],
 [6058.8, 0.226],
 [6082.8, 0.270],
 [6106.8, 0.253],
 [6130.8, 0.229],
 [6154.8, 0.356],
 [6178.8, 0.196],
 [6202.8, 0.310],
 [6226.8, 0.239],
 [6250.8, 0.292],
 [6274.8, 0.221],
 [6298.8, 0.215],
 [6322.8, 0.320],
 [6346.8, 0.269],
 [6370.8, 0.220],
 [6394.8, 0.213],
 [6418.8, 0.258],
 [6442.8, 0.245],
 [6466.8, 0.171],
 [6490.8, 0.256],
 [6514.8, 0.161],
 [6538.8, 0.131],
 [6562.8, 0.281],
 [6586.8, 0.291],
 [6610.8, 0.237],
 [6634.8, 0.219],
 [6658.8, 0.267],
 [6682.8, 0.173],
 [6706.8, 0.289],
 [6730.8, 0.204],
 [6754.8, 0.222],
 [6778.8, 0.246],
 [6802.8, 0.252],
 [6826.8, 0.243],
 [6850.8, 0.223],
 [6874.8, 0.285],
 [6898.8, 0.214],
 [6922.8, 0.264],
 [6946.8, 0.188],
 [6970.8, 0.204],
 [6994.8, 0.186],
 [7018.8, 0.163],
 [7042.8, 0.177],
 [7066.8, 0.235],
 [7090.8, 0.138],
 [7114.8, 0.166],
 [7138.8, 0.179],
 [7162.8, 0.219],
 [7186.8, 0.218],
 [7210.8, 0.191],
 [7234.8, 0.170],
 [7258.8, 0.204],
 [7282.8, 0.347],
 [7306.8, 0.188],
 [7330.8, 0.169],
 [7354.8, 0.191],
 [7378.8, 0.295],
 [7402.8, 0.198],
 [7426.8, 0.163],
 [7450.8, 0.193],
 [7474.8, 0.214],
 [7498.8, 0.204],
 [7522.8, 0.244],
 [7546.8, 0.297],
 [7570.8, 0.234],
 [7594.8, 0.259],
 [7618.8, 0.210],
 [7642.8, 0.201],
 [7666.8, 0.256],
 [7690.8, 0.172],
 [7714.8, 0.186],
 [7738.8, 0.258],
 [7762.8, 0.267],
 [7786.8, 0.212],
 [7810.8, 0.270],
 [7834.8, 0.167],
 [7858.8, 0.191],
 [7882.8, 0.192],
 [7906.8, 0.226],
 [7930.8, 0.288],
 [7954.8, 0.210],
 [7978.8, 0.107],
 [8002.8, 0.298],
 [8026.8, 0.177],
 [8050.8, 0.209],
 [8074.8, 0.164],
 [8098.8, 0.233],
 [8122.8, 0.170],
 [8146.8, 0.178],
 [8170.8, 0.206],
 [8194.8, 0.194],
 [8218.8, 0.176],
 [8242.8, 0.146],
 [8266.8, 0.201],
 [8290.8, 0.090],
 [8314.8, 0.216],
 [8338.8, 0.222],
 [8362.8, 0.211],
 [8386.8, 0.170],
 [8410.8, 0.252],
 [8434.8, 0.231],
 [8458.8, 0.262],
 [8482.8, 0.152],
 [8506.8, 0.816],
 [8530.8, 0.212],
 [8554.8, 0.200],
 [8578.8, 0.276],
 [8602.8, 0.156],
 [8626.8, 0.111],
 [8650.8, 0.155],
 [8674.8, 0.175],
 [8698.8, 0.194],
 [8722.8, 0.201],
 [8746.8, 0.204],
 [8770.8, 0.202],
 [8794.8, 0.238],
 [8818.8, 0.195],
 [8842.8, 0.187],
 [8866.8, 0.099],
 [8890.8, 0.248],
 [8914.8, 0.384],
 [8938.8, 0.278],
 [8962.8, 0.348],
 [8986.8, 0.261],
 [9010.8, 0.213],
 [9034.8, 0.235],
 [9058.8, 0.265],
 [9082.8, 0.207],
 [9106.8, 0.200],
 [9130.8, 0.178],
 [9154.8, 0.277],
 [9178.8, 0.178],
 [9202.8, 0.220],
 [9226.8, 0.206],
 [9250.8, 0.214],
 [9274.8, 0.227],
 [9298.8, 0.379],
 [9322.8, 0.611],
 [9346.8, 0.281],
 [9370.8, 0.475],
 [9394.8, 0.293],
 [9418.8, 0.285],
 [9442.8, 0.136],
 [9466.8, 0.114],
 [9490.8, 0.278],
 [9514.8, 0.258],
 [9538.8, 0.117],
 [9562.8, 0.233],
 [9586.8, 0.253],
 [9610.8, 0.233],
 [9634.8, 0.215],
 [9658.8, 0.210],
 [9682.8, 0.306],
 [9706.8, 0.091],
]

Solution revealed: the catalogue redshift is 1.28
